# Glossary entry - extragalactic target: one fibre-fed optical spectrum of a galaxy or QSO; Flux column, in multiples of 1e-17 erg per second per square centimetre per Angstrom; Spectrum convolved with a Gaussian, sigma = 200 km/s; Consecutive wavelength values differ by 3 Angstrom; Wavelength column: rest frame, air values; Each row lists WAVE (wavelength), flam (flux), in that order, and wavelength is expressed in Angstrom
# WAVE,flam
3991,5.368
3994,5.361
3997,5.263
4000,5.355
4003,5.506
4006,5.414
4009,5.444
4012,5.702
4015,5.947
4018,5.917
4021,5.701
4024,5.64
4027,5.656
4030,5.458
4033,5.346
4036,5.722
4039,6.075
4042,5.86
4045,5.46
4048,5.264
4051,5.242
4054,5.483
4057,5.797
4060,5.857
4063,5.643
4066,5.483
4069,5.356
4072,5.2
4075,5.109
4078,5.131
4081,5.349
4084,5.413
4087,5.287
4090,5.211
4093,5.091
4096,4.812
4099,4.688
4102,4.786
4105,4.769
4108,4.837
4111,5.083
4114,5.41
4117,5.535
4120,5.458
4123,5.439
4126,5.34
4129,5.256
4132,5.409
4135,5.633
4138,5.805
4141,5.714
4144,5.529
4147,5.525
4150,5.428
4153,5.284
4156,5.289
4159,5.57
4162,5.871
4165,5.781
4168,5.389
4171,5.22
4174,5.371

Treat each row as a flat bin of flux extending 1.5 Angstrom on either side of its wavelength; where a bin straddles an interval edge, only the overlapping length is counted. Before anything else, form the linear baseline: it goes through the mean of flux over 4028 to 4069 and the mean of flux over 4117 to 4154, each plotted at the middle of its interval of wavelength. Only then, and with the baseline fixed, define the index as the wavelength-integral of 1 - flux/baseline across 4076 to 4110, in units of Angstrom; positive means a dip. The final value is 3.1 Angstrom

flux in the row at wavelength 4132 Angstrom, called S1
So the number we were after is 5.409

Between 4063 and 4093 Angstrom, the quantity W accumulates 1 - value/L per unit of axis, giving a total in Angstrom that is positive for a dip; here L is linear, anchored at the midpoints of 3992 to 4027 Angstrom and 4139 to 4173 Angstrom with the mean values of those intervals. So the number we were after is 1.4 Angstrom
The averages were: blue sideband 5.57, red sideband 5.51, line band 5.29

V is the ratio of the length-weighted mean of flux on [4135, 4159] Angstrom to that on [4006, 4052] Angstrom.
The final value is 1.0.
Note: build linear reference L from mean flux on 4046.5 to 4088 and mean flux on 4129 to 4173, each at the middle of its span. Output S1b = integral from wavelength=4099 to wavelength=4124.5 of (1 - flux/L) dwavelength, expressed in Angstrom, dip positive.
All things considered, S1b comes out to 1.5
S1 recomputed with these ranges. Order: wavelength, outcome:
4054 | 5.483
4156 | 5.289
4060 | 5.857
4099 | 4.688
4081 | 5.349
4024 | 5.64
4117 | 5.535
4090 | 5.211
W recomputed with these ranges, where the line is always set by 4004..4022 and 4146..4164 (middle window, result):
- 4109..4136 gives 0.79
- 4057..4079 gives 0.71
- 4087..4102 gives 1.64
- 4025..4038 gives 0.20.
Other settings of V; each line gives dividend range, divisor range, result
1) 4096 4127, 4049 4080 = 0.94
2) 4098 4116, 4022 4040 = 0.88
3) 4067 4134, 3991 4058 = 0.93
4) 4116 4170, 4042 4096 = 1.03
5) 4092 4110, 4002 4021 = 0.85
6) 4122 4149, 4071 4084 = 1.06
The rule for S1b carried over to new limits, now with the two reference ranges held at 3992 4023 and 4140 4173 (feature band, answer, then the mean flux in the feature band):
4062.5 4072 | 0.2 Angstrom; 5.43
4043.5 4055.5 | 0.4 Angstrom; 5.36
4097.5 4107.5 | 1.4 Angstrom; 4.76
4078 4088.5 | 0.4 Angstrom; 5.32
